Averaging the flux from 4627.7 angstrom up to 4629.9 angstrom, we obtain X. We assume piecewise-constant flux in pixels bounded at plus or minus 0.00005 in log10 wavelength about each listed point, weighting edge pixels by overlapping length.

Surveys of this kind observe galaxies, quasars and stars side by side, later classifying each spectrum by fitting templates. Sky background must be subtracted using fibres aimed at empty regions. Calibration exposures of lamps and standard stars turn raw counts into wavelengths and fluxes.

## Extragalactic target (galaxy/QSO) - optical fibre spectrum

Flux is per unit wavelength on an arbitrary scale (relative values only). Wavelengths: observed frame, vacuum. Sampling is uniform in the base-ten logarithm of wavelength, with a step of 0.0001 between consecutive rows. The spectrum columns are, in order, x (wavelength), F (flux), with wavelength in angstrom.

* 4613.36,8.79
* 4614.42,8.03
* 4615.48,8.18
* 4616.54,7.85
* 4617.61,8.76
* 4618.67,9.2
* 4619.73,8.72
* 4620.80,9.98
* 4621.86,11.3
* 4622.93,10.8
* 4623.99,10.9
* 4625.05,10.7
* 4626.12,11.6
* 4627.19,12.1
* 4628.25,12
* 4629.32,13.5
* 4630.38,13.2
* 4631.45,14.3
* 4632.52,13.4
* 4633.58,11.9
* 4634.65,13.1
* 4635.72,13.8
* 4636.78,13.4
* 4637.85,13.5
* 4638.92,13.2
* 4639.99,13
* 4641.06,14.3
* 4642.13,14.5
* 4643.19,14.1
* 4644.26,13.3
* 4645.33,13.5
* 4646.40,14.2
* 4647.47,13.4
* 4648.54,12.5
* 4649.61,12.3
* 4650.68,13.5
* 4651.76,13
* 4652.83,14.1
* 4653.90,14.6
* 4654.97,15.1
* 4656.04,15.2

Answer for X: 12.8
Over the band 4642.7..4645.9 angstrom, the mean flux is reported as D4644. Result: 13.6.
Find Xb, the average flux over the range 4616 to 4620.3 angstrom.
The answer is 8.64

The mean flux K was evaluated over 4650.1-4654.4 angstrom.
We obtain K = 13.8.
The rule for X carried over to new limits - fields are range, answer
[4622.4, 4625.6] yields 10.8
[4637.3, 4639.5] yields 13.3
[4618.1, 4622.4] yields 9.79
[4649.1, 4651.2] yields 12.9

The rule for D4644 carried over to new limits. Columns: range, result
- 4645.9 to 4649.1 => 13.4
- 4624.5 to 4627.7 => 11.4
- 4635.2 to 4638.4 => 13.6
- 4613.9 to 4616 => 8.12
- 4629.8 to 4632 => 13.7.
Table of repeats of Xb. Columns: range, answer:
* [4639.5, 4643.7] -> 14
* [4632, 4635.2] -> 12.8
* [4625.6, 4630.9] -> 12.5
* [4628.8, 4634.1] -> 13.3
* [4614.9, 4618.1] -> 8.25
